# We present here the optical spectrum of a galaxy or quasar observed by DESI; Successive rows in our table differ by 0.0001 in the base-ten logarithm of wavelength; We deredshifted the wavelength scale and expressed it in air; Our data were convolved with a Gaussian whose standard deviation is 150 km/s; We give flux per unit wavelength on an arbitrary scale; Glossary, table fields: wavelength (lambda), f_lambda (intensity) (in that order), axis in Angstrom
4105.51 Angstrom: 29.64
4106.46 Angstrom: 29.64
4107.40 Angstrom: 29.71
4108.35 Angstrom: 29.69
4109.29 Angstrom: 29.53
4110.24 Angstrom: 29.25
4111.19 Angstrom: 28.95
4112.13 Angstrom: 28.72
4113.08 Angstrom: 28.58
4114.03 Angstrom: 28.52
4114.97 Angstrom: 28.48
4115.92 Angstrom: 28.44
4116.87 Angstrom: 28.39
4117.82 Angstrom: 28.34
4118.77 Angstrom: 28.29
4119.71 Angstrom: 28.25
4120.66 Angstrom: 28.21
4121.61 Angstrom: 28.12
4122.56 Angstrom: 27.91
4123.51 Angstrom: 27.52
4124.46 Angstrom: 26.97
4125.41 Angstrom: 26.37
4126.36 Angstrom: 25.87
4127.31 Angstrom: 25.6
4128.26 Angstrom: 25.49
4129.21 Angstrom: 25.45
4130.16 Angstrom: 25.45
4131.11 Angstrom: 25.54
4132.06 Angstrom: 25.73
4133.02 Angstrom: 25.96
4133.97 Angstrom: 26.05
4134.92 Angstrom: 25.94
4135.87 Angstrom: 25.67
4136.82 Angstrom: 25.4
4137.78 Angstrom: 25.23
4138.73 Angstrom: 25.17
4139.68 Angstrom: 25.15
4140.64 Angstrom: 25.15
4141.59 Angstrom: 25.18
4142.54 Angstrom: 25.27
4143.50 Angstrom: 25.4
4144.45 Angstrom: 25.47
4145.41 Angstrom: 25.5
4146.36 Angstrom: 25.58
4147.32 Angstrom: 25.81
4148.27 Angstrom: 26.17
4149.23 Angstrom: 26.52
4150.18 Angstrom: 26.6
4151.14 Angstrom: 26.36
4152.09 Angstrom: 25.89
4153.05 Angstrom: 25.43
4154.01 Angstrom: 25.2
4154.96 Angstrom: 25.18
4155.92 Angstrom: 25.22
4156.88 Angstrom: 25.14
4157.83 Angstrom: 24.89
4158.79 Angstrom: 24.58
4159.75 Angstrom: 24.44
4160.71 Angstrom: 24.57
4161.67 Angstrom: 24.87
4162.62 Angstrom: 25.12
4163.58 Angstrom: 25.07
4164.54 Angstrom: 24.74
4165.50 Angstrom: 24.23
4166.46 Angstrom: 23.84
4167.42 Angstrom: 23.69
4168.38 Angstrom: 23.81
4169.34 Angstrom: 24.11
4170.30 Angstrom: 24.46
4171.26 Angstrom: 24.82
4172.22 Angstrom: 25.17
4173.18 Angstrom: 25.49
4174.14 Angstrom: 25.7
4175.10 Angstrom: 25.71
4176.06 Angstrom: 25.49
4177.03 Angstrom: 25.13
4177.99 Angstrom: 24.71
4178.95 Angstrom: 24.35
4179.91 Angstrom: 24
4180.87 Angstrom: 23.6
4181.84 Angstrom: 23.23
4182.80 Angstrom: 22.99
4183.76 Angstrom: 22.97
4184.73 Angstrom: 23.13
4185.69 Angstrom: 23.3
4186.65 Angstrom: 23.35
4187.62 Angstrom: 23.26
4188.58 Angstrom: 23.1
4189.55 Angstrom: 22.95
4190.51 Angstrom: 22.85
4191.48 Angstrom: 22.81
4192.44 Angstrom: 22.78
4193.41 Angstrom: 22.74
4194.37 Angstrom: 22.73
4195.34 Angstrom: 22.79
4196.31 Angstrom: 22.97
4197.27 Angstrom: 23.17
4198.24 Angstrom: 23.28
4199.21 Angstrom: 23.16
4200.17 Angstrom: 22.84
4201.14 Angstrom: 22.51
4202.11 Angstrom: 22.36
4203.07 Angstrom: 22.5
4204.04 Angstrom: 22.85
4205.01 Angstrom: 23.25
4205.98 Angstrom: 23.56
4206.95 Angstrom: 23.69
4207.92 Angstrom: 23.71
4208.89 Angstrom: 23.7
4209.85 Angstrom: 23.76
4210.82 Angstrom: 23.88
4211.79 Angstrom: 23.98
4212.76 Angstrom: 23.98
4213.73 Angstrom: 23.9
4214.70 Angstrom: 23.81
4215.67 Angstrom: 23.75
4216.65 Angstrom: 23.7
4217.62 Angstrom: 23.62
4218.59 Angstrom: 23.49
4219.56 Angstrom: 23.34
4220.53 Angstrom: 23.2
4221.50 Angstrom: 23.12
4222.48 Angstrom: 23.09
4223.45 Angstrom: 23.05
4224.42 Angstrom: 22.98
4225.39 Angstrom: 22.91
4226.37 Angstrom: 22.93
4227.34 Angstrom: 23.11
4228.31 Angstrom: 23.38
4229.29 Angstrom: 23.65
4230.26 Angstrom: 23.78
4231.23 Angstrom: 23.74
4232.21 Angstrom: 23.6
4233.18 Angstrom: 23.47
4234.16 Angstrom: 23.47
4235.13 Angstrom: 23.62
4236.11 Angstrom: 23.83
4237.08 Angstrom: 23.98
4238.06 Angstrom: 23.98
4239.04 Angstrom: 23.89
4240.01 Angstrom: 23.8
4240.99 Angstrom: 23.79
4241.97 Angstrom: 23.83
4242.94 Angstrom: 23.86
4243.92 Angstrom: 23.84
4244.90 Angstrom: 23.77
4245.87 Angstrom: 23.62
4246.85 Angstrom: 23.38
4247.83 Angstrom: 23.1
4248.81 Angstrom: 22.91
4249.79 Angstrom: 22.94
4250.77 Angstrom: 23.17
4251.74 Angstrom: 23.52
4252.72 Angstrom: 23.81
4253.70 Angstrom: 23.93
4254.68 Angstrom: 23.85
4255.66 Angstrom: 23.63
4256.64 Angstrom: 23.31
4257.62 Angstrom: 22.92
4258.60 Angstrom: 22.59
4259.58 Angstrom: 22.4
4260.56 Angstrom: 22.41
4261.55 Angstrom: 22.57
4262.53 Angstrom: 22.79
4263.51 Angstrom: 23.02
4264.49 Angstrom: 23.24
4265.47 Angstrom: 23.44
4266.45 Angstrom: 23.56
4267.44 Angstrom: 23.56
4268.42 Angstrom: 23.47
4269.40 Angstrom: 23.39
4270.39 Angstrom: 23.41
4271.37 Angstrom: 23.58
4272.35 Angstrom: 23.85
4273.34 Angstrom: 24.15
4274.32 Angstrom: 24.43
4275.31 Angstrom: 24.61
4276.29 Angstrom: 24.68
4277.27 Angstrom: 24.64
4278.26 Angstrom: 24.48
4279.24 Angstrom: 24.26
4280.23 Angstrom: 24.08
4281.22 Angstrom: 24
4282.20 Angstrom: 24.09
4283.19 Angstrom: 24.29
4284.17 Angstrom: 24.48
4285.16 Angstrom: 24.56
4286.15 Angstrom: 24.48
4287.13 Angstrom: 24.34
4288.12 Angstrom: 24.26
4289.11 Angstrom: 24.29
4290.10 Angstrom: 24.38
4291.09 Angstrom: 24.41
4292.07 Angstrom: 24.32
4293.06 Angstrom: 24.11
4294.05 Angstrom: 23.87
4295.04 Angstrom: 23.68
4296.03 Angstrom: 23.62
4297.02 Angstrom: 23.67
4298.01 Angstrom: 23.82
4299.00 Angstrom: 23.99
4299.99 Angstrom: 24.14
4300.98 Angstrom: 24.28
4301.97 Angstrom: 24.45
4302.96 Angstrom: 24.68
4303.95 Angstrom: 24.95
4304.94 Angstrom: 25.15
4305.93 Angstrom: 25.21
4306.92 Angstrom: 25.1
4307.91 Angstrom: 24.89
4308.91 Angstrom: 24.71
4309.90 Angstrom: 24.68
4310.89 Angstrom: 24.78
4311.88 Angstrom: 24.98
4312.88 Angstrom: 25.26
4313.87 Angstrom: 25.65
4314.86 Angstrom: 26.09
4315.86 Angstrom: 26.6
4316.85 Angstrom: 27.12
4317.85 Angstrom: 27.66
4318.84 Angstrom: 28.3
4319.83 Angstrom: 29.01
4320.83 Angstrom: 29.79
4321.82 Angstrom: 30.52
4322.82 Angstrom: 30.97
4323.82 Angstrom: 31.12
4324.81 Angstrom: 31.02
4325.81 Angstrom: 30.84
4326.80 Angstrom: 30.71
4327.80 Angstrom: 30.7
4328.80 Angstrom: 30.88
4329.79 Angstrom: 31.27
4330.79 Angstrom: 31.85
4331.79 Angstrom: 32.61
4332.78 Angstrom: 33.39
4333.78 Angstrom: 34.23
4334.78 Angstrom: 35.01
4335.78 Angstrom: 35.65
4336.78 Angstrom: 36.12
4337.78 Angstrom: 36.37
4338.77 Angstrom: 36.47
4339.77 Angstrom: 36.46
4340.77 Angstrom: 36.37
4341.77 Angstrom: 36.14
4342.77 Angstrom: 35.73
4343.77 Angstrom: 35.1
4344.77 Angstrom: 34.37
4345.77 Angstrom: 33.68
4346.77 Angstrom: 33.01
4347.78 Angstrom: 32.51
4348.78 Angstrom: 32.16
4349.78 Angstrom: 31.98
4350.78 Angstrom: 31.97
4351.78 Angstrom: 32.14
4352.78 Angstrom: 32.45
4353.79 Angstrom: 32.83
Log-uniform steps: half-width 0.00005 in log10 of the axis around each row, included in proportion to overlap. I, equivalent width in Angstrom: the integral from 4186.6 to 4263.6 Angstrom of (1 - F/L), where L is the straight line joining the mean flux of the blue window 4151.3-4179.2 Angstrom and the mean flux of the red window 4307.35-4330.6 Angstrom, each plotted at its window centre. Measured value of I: 8.4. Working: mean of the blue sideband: 24.9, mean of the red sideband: 28.2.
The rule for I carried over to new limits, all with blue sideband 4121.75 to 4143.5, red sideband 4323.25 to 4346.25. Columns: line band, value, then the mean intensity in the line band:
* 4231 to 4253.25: 4.81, 23.6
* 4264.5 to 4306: 9.99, 24.1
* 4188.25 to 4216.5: 5.28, 23.2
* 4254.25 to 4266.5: 3.10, 23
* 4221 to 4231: 2.13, 23.2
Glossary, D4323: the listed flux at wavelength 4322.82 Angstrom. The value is 30.97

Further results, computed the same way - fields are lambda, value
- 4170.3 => 24.46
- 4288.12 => 24.26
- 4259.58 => 22.4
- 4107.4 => 29.71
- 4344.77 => 34.37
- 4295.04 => 23.68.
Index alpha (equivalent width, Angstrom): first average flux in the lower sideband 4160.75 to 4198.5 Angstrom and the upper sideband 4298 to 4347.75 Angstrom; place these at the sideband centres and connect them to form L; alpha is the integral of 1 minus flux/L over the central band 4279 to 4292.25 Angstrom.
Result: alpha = 1.9 Angstrom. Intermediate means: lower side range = 23.9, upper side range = 29.8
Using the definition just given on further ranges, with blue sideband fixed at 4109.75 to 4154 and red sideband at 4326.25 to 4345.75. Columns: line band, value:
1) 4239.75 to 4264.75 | 6.2 Angstrom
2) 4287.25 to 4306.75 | 5.0 Angstrom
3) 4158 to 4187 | 3.8 Angstrom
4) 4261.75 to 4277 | 3.9 Angstrom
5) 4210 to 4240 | 6.5 Angstrom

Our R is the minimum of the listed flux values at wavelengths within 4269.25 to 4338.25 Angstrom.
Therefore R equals 23.39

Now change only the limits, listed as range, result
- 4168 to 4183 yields 22.99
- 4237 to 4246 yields 23.62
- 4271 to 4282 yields 23.58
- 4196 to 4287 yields 22.36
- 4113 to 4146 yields 25.15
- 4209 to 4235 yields 22.91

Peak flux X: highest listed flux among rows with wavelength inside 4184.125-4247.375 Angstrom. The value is 23.98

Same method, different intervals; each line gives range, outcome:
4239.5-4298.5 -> 24.68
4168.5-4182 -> 25.71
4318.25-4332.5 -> 32.61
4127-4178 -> 26.6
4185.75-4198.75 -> 23.35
